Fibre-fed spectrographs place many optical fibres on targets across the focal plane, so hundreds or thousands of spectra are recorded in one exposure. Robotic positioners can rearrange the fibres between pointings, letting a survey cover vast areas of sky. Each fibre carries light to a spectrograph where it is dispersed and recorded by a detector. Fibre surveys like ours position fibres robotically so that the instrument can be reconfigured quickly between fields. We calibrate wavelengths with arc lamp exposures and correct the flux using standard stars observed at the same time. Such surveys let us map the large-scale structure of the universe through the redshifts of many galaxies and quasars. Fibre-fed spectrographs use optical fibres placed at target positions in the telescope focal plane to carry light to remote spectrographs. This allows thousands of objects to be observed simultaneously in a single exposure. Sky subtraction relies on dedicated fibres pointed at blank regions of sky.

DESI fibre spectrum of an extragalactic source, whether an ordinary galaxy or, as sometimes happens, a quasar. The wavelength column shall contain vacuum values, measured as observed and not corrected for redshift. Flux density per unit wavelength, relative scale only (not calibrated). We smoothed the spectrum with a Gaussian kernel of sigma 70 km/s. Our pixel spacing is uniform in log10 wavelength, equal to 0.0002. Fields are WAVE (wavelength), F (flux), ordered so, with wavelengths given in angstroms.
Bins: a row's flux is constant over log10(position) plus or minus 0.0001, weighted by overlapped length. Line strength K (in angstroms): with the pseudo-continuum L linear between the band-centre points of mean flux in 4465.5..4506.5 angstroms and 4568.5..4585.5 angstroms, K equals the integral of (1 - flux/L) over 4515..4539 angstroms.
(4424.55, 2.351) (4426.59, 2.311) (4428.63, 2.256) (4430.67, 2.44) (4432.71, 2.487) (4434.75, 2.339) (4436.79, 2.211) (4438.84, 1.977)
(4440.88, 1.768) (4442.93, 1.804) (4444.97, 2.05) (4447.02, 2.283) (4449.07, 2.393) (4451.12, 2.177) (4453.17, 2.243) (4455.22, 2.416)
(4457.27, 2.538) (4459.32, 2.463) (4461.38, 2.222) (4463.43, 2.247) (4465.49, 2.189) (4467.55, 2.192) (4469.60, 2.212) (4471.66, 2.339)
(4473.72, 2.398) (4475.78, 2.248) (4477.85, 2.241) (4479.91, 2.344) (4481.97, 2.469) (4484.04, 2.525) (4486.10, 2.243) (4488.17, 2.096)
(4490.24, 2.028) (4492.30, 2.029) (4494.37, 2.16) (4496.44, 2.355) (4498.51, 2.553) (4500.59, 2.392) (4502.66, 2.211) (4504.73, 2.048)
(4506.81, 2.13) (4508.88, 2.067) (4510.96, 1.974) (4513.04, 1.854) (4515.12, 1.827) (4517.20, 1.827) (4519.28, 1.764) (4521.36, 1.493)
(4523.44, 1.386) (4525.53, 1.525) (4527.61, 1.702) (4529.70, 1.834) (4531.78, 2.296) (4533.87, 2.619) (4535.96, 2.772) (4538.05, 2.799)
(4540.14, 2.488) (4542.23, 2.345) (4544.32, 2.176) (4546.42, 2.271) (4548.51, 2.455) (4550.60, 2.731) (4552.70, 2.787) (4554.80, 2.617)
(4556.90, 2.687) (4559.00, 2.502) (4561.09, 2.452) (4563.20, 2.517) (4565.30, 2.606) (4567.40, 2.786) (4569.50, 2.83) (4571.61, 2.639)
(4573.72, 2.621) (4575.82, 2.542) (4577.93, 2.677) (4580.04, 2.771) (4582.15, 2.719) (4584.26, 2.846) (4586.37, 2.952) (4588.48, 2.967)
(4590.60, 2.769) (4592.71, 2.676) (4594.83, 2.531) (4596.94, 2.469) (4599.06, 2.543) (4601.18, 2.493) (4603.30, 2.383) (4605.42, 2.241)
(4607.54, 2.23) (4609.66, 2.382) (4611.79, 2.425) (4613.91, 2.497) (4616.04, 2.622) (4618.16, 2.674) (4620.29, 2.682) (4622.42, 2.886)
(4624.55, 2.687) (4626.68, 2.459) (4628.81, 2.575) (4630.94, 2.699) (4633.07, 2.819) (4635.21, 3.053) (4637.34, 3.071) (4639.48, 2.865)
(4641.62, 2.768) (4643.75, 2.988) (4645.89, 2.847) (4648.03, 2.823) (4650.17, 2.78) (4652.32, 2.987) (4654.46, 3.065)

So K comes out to 4.7 angstroms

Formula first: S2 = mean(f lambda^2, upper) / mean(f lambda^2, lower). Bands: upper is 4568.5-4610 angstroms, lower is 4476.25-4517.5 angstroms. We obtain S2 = 1.25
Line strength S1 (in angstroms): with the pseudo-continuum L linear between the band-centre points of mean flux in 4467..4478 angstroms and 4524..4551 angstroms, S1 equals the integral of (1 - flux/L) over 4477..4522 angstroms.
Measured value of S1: 3.07 angstroms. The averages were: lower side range 2.28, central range 2.12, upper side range 2.28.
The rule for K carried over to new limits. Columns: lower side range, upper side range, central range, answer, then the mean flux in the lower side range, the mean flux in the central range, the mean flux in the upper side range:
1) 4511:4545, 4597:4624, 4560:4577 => -2.7 angstroms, 2.04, 2.62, 2.51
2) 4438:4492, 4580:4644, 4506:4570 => 5.1 angstroms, 2.23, 2.26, 2.66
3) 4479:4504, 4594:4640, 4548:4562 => -1.0 angstroms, 2.28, 2.61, 2.6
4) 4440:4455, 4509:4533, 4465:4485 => -3.2 angstroms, 2.12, 2.32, 1.79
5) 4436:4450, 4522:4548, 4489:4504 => -0.8 angstroms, 2.06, 2.24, 2.18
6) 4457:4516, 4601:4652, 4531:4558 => -1.5 angstroms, 2.22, 2.54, 2.67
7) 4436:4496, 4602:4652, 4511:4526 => 4.3 angstroms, 2.23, 1.69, 2.68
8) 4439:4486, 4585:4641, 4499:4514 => 1.6 angstroms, 2.26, 2.11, 2.64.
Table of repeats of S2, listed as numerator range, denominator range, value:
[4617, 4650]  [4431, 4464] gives 1.36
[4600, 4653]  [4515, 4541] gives 1.38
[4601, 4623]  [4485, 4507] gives 1.19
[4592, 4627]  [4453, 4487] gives 1.15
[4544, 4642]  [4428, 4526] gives 1.29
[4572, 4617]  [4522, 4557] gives 1.15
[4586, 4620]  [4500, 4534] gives 1.38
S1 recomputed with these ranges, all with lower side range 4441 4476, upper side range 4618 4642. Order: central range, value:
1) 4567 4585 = -0.71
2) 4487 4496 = 0.96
